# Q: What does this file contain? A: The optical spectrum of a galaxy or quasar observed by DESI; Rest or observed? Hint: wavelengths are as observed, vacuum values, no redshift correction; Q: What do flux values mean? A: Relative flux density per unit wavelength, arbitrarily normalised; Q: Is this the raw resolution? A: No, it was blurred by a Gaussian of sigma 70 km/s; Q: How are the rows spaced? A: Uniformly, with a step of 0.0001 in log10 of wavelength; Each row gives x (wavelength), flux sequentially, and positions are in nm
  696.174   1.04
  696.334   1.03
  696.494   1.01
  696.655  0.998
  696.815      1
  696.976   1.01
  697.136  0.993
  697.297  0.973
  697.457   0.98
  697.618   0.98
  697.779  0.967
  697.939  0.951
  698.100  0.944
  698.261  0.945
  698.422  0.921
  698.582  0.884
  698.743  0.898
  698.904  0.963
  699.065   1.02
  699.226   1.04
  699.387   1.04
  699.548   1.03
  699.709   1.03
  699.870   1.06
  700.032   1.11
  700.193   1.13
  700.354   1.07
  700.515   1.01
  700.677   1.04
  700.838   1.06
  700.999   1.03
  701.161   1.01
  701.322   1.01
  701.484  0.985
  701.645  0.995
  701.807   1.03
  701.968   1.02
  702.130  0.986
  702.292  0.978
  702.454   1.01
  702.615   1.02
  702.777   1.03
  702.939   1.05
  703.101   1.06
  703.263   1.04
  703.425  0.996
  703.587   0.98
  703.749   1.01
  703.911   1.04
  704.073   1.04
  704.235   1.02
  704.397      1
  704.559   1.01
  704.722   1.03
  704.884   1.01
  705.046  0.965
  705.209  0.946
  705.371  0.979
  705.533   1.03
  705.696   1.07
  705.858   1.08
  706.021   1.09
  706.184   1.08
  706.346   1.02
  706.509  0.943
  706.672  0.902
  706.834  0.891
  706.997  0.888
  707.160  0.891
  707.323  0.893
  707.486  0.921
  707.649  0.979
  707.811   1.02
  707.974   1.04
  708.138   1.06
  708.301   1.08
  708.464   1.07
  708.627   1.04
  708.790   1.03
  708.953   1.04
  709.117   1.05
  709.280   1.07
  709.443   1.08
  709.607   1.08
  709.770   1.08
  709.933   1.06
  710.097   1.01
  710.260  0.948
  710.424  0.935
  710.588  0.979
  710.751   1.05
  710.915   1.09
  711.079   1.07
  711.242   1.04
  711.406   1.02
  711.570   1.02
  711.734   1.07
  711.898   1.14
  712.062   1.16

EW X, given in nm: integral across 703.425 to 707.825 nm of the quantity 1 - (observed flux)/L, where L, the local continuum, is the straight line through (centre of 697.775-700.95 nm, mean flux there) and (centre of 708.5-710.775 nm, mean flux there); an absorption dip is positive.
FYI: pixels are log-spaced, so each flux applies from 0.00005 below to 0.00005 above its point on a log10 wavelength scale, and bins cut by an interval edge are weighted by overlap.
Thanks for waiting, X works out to 0.14 nm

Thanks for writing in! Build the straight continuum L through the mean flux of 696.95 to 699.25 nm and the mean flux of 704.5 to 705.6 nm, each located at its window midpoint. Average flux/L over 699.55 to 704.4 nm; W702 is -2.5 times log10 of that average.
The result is -0.053 mag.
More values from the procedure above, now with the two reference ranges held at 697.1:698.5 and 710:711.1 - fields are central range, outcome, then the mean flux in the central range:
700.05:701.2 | -0.090 mag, 1.05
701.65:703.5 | -0.044 mag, 1.02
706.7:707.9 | 0.079 mag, 0.927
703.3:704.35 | -0.035 mag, 1.02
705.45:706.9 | -0.023 mag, 1.01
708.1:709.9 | -0.063 mag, 1.06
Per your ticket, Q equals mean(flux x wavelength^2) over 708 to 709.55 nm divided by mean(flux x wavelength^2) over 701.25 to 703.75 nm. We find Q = 1.06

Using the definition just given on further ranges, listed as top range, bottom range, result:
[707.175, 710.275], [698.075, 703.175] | 1.04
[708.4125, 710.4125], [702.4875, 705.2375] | 1.04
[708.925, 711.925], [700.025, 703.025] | 1.04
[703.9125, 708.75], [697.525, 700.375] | 1.02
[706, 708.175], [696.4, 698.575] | 1.02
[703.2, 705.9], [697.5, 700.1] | 1.05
